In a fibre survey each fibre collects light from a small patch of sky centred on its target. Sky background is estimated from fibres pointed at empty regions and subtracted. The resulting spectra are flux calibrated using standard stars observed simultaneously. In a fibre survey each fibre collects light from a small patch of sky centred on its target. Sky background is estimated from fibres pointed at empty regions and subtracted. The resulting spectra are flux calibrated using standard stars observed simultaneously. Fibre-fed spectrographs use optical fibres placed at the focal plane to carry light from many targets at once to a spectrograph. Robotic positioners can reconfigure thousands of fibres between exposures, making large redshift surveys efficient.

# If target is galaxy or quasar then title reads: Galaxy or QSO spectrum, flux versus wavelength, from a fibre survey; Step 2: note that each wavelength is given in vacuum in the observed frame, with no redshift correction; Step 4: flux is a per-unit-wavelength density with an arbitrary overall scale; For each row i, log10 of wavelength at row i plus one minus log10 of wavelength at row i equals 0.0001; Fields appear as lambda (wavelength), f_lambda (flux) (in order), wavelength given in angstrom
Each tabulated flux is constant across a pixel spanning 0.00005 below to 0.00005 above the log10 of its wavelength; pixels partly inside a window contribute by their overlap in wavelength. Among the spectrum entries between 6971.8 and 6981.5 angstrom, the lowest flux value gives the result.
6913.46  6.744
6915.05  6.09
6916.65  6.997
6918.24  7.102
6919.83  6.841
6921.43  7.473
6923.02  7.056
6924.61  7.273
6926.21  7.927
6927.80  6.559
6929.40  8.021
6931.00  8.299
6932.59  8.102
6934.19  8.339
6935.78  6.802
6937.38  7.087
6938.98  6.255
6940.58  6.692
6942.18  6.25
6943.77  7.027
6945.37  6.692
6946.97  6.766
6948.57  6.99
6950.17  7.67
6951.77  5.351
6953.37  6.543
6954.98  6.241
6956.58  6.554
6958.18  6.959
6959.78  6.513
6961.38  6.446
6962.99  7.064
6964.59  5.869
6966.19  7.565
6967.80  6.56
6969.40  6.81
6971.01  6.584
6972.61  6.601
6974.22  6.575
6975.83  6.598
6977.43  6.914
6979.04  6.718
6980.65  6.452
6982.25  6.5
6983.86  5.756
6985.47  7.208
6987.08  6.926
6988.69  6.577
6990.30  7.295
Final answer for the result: 6.452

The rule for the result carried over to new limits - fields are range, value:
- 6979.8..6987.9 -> 5.756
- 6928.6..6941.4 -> 6.255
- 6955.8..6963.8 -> 6.446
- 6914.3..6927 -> 6.09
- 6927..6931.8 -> 6.559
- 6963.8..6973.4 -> 5.869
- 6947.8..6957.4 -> 5.351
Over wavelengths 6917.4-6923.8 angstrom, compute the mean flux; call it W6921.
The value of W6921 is 7.12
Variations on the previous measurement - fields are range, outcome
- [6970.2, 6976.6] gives 6.58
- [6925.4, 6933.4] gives 7.78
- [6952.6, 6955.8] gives 6.38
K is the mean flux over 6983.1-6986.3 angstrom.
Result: 6.49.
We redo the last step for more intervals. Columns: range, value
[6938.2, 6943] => 6.41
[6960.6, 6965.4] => 6.46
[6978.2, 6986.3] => 6.53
